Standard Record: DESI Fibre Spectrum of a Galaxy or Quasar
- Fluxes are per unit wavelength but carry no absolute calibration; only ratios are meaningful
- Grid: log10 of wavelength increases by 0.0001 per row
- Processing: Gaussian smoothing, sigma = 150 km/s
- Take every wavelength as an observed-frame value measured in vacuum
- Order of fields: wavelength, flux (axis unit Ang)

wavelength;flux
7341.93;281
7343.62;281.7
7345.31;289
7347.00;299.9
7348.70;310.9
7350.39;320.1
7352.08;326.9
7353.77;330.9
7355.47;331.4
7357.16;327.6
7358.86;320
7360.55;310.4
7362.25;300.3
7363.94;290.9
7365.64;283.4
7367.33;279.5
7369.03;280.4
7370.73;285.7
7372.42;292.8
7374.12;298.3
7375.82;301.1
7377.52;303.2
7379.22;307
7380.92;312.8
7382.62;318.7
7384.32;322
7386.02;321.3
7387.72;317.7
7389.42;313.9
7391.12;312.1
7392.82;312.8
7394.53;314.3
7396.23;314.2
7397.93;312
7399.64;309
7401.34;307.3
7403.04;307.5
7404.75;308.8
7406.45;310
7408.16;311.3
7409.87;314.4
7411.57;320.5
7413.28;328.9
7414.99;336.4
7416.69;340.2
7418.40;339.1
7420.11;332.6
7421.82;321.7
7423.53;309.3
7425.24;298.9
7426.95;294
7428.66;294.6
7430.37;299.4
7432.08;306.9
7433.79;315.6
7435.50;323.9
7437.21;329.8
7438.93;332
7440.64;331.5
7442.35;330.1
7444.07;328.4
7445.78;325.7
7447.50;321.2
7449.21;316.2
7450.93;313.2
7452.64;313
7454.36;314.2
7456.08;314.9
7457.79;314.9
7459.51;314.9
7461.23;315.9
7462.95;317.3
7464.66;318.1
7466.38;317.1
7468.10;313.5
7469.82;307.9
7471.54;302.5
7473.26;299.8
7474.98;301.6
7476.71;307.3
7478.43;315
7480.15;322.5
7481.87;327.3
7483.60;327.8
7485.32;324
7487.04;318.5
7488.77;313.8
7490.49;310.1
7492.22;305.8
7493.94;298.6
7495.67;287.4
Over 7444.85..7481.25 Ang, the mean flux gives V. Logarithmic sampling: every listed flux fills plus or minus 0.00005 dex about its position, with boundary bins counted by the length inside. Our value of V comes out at 314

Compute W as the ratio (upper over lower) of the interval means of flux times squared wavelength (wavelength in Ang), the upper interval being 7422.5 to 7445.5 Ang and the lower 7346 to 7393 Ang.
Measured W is 1.0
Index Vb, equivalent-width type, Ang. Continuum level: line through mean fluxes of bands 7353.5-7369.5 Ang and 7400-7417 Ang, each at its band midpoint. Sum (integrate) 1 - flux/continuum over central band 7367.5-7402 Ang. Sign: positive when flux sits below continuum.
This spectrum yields 0.5 Ang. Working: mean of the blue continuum 305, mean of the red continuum 318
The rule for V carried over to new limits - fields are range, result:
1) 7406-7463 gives 319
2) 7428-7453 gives 319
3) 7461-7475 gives 311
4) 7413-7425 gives 328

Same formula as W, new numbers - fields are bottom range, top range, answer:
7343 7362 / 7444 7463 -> 1.04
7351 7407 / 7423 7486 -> 1.04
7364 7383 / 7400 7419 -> 1.09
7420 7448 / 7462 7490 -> 1.00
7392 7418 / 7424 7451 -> 1.01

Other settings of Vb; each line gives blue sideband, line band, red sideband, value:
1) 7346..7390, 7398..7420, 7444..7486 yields -0.6 Ang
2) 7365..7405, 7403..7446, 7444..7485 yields -1.2 Ang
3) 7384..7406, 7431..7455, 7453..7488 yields -0.6 Ang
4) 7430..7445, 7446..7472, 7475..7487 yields 0.5 Ang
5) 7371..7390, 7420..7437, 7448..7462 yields 0.2 Ang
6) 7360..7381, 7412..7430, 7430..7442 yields -0.2 Ang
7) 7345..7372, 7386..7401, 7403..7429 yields 0.0 Ang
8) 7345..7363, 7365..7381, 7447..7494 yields 1.1 Ang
